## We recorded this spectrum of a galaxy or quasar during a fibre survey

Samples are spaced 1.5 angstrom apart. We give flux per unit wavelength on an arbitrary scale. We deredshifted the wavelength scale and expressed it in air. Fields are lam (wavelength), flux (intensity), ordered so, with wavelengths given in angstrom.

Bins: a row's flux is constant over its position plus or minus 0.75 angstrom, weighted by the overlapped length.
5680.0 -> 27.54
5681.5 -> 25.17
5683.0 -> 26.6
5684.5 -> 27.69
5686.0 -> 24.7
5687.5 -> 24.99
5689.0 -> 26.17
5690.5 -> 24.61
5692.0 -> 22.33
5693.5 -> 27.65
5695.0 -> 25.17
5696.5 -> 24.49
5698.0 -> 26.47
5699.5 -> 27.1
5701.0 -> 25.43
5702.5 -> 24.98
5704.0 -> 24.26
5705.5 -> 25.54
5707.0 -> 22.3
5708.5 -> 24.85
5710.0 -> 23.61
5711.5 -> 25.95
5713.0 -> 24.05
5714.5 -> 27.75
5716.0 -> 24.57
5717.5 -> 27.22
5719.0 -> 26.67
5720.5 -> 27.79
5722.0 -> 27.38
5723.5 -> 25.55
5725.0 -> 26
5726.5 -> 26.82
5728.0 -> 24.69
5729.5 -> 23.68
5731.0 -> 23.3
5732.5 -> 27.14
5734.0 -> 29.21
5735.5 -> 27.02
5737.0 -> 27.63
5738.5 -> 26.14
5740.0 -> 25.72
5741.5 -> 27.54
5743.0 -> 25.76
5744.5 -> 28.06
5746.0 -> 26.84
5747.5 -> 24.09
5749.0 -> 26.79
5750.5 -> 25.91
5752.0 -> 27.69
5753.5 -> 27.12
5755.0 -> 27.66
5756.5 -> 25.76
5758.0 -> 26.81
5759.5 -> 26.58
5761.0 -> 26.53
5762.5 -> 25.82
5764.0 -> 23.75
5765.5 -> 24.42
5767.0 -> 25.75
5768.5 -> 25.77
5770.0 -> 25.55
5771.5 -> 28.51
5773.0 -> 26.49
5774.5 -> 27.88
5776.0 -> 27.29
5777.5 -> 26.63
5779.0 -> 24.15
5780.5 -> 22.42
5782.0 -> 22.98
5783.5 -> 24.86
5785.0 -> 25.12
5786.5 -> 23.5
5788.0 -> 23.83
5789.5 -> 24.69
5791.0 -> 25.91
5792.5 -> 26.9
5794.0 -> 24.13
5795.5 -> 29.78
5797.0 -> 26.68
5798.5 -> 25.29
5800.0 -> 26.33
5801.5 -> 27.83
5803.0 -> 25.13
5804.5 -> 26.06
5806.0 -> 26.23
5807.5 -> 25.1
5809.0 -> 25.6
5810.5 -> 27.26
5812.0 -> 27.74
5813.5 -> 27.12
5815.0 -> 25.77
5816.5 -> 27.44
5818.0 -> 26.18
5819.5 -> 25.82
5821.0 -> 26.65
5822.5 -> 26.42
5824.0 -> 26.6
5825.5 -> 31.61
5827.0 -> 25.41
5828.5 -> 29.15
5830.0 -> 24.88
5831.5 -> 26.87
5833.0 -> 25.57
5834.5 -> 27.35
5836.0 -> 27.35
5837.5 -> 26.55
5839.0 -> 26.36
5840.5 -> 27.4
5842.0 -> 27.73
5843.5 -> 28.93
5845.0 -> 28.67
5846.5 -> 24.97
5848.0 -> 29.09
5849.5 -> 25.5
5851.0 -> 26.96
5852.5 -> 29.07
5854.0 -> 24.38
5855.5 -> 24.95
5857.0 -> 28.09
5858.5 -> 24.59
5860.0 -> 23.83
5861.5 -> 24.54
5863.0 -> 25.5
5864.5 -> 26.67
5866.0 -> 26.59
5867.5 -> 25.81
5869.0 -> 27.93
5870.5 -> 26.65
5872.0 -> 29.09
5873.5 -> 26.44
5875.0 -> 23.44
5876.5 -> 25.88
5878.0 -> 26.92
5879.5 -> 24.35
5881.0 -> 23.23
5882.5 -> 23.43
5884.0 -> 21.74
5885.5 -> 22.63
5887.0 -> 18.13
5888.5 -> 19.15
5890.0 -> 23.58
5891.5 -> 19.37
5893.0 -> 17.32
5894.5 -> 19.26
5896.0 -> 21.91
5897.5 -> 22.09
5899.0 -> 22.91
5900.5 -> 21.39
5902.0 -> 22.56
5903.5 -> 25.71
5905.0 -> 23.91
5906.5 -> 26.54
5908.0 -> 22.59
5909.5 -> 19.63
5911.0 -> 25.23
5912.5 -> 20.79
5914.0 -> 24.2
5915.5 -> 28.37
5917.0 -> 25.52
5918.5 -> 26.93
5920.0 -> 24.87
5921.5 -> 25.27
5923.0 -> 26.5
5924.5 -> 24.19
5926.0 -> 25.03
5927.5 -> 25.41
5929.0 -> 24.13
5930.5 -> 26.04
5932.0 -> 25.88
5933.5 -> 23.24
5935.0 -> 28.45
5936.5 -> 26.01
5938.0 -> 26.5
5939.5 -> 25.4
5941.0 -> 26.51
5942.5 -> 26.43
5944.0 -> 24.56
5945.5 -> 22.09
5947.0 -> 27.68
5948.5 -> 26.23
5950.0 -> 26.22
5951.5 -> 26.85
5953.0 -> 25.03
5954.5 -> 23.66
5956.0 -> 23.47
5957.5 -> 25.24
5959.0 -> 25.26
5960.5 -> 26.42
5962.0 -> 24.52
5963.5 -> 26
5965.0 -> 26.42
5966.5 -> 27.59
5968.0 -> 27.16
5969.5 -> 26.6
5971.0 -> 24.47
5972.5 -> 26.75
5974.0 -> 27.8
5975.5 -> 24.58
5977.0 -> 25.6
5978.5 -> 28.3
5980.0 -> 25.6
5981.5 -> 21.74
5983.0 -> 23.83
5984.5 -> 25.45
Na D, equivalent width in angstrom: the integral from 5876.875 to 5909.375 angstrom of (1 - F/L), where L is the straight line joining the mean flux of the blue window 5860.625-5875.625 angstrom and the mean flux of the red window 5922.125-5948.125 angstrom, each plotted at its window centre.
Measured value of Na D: 4.61 angstrom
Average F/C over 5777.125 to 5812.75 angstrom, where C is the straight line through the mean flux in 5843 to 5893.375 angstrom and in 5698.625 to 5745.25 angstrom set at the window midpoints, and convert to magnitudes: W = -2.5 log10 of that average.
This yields -0.01 mag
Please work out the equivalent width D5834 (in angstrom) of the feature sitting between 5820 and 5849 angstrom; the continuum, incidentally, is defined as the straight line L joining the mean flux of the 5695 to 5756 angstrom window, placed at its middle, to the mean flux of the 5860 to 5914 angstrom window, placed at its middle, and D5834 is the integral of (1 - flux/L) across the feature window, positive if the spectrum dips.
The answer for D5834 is -3.4 angstrom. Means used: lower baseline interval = 26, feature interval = 27.2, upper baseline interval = 23.5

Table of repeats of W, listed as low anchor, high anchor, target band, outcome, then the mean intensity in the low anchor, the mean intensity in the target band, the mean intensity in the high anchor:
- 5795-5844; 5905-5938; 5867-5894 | 0.10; 26.8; 23.6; 25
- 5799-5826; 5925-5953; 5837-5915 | 0.07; 26.7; 24.5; 25.7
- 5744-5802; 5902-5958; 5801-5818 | -0.03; 25.9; 26.4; 25.1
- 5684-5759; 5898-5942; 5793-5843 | -0.06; 25.9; 26.7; 24.8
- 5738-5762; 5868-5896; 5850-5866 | -0.09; 26.6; 25.9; 23.2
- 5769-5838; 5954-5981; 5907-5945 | 0.04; 26.2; 25.1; 25.8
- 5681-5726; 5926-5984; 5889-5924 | 0.10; 25.6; 23.3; 25.6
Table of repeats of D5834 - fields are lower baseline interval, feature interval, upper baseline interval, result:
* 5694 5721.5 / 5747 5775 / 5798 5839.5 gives -0.2 angstrom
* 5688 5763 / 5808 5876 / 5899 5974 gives -3.0 angstrom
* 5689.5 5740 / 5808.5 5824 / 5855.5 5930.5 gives -1.1 angstrom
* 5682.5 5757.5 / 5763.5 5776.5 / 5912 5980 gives -0.2 angstrom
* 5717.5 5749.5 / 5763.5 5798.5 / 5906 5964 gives 0.8 angstrom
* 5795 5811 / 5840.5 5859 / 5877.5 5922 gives -1.7 angstrom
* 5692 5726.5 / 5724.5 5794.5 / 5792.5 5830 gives 0.7 angstrom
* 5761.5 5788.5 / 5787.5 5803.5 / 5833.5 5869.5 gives -0.3 angstrom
